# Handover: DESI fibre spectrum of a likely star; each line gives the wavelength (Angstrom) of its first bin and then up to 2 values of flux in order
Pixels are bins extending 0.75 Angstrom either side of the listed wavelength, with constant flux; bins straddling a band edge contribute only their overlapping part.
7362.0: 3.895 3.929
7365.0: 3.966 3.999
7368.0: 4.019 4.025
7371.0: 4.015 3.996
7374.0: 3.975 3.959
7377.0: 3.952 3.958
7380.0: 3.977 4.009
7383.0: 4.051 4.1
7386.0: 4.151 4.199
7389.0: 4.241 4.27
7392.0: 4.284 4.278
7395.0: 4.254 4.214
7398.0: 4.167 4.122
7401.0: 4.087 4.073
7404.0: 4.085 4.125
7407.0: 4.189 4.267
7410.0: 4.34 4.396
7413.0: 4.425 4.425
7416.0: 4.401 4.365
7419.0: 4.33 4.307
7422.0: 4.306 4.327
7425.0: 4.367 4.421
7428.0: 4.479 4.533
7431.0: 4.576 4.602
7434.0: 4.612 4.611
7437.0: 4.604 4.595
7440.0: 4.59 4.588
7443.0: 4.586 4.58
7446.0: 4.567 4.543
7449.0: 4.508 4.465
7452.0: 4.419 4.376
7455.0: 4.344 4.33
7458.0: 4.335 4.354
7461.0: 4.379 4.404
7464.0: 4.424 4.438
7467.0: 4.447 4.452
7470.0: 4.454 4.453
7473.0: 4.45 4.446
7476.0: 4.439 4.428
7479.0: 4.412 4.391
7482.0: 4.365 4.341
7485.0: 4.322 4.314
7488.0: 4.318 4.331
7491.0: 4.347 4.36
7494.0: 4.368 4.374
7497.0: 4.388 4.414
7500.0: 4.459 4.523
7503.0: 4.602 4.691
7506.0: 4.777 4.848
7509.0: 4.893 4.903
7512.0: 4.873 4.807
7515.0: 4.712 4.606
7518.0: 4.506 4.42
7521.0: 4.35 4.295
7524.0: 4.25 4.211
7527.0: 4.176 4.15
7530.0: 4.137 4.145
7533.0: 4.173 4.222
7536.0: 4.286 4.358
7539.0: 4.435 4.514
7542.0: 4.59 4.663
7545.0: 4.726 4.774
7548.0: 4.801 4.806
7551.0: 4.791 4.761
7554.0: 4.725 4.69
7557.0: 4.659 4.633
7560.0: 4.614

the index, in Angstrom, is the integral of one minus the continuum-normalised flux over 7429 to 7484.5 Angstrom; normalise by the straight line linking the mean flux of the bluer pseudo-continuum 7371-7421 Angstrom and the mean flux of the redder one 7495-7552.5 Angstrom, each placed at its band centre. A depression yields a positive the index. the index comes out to -1.67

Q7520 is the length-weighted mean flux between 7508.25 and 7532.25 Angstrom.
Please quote 4.46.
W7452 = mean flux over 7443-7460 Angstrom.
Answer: 4.45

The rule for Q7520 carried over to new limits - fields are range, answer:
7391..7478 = 4.4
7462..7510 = 4.46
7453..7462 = 4.35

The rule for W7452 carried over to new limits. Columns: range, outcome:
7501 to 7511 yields 4.75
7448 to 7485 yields 4.41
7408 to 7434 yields 4.41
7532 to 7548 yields 4.48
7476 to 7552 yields 4.48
